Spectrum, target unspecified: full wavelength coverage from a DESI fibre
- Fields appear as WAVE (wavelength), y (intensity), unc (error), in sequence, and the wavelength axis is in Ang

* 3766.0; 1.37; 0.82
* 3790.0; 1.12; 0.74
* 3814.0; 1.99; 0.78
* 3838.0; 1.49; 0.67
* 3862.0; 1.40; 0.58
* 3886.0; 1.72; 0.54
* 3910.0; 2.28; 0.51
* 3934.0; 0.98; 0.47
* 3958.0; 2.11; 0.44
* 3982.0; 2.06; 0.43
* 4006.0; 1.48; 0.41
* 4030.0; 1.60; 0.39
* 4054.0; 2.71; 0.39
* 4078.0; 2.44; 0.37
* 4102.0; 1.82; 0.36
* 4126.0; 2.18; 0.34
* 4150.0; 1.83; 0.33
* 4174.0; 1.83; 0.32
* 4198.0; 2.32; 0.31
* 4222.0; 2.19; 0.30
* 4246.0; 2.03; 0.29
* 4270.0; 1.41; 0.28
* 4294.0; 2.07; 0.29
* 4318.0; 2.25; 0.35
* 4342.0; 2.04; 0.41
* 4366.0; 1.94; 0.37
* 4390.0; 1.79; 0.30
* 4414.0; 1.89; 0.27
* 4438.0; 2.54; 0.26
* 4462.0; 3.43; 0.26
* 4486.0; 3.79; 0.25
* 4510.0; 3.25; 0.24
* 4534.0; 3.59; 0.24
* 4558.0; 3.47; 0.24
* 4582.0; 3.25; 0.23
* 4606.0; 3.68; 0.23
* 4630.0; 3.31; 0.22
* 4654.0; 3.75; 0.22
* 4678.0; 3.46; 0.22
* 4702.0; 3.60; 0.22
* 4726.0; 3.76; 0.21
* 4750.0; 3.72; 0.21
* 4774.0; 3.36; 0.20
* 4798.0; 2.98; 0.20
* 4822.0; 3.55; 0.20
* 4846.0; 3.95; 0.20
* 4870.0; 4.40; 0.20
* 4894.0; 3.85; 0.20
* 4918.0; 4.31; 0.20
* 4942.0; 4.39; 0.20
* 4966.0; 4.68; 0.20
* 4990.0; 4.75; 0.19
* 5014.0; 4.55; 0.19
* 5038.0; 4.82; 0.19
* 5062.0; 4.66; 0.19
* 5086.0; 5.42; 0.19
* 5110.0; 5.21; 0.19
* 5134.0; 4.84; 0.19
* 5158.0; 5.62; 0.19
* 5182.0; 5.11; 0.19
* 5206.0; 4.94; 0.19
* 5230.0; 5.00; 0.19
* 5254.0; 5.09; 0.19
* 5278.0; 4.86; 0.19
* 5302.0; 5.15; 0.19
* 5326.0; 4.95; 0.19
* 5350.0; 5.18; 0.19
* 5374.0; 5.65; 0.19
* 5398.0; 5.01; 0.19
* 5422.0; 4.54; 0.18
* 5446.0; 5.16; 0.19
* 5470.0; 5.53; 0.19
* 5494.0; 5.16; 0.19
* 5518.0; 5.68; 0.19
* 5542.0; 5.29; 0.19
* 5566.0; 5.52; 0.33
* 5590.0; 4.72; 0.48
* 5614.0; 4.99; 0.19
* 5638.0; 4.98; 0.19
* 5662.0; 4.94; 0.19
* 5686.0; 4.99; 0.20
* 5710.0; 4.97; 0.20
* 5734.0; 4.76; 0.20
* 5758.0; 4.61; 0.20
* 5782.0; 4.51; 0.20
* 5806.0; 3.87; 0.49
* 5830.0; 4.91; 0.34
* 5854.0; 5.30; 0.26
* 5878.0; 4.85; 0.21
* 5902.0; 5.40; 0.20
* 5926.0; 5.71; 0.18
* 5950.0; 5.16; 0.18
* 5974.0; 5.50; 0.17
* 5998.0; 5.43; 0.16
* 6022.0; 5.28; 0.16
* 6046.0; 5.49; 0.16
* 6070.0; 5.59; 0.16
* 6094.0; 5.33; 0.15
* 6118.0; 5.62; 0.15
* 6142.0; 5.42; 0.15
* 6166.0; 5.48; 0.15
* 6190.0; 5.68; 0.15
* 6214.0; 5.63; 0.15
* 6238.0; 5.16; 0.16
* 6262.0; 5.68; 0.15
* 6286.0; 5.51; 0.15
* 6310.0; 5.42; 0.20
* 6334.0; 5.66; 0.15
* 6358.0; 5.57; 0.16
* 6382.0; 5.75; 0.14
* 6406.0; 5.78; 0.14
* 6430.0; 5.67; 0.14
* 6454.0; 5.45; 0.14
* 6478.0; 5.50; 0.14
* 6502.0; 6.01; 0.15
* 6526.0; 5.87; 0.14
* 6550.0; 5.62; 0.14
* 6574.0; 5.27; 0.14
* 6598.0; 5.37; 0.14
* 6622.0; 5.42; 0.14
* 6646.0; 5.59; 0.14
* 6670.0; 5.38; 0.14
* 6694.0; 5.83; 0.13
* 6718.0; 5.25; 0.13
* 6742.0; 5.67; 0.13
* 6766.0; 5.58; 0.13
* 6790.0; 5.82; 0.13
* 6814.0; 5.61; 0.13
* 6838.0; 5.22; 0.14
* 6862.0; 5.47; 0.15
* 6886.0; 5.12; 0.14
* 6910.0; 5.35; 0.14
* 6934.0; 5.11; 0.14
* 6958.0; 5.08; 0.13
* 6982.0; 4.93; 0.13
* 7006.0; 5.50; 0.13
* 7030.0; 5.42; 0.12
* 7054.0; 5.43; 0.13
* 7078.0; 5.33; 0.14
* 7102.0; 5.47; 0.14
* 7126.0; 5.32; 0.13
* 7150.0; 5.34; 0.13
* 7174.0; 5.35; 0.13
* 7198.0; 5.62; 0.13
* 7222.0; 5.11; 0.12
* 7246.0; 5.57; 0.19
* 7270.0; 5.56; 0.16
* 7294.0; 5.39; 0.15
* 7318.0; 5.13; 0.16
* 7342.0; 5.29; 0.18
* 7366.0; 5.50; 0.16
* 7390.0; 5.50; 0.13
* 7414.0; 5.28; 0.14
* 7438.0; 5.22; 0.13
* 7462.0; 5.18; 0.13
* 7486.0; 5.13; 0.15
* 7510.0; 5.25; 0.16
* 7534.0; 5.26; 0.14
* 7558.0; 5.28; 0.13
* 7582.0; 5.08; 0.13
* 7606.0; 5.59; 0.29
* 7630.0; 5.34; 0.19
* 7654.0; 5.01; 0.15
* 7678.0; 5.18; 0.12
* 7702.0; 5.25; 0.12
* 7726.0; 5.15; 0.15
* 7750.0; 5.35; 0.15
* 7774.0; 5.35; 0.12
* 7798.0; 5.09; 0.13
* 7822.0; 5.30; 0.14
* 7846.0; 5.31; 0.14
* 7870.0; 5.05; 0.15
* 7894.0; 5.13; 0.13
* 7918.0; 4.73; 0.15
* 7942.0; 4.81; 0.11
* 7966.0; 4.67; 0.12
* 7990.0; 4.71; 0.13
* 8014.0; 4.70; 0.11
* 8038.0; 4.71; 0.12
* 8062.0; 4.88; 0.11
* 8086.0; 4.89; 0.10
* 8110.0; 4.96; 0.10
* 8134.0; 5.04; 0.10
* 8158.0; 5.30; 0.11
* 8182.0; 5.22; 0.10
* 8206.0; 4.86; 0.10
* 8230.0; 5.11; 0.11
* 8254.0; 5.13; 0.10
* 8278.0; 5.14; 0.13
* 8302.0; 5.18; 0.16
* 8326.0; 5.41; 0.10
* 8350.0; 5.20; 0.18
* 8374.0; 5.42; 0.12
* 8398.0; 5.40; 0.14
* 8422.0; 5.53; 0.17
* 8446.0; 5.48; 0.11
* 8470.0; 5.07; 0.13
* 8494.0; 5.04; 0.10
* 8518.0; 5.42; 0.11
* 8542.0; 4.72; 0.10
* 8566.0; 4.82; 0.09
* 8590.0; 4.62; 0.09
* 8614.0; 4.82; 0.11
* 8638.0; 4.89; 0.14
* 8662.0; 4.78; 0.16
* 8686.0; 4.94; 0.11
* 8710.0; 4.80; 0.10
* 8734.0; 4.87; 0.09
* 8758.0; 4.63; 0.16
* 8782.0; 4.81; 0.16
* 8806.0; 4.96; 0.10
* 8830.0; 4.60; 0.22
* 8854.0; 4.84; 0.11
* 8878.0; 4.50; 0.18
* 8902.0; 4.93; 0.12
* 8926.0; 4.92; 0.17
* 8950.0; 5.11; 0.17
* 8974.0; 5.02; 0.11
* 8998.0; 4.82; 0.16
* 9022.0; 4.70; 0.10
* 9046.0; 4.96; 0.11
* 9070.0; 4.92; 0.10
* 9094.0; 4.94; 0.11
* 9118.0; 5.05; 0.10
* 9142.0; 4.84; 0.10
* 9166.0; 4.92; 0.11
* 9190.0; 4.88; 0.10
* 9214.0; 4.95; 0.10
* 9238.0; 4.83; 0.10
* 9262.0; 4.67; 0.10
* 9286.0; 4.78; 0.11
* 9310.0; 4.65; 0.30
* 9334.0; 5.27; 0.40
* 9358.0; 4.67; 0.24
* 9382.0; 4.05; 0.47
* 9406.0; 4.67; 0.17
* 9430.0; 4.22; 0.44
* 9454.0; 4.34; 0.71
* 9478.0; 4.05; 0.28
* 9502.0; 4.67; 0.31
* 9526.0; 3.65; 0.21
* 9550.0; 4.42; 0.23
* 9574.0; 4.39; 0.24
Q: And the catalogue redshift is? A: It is 0.12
